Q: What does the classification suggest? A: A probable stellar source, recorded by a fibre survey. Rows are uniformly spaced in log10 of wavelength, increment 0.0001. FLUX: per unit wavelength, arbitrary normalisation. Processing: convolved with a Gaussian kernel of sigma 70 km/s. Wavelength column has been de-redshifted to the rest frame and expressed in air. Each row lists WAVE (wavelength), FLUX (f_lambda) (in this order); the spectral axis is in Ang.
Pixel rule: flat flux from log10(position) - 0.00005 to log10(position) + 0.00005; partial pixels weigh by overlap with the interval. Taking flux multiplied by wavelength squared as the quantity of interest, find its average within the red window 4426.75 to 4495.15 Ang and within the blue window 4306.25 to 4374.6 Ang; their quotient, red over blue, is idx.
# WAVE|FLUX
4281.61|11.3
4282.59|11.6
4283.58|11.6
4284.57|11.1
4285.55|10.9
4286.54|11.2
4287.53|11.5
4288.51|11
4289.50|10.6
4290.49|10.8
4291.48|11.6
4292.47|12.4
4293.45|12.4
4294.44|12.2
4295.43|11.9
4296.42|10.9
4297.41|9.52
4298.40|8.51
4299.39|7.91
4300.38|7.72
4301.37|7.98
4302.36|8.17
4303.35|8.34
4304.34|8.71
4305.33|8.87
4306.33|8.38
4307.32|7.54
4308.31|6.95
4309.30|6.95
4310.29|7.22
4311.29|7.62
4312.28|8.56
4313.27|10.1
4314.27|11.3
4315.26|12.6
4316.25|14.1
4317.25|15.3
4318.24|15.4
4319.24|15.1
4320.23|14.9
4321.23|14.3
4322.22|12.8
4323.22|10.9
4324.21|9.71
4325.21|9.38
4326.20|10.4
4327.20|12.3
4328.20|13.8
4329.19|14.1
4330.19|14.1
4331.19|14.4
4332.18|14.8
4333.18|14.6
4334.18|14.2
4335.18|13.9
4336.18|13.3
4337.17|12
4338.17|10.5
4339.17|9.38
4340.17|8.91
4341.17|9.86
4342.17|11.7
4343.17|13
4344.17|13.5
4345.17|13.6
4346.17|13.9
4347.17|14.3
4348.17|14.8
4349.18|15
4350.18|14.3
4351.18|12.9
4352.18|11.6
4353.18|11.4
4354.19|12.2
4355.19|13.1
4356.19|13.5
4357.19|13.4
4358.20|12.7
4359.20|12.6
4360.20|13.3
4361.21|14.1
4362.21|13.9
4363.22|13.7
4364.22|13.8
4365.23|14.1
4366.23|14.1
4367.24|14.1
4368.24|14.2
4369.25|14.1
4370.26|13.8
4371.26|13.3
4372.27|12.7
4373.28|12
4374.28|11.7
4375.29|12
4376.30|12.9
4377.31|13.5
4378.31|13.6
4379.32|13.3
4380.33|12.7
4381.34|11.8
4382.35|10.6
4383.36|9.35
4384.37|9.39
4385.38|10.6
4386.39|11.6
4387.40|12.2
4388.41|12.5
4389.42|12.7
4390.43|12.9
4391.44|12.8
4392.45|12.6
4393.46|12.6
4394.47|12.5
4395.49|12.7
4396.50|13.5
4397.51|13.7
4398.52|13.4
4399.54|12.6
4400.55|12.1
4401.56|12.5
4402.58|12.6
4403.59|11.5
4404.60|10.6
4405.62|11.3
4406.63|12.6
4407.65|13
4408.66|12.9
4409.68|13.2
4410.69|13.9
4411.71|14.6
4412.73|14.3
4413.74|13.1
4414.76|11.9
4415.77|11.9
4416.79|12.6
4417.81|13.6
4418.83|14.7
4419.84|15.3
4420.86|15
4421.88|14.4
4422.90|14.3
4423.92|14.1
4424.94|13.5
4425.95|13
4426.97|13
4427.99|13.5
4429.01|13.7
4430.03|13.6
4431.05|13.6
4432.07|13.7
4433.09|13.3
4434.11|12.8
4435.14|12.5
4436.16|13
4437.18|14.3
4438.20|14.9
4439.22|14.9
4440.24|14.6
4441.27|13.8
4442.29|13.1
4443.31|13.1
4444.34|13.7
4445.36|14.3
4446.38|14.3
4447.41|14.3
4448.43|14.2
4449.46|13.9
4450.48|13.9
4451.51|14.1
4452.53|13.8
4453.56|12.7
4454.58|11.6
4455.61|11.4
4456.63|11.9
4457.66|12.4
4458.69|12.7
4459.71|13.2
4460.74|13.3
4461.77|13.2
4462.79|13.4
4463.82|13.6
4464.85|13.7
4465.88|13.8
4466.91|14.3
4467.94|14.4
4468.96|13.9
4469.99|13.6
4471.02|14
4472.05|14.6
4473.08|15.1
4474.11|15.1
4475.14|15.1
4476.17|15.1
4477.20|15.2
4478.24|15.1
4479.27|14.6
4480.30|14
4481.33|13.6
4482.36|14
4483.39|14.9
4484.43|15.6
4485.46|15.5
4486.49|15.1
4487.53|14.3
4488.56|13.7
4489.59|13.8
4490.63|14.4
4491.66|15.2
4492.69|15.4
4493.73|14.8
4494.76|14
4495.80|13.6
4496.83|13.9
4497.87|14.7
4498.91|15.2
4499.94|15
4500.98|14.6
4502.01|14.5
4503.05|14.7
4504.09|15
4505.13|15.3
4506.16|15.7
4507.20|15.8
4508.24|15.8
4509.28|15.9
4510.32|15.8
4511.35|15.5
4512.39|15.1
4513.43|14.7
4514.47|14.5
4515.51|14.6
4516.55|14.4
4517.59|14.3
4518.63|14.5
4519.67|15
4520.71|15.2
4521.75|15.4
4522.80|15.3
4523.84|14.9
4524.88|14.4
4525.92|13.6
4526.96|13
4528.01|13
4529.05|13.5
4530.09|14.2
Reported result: 1.18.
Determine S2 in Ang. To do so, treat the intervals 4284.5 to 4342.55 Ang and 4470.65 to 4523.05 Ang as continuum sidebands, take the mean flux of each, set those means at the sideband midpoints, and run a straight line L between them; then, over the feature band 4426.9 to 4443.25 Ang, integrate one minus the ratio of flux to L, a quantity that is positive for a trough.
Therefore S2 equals -0.08 Ang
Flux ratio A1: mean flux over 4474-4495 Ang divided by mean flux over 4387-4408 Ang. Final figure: 1.17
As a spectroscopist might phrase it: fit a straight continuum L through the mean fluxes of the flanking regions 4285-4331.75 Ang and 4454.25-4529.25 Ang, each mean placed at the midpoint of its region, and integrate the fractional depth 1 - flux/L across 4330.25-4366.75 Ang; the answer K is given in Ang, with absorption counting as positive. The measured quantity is -4.46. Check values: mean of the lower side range 10.9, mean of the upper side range 14.4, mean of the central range 13.1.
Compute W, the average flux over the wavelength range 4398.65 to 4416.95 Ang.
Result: 12.6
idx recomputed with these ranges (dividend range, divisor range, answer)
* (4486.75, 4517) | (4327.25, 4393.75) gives 1.23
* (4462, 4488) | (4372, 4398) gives 1.23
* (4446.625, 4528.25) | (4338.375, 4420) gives 1.18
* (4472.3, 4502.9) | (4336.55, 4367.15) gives 1.21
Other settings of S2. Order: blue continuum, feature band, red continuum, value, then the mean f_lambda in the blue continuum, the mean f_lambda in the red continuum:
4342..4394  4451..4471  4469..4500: 1.4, 12.9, 14.6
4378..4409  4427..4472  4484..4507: 0.2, 12.2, 14.7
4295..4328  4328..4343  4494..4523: -2.4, 10.3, 14.9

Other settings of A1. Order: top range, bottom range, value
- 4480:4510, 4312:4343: 1.18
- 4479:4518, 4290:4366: 1.25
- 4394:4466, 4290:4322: 1.27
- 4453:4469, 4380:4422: 1.04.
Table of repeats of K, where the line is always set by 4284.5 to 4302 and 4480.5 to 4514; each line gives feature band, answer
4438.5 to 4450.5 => -0.26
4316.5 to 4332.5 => -2.91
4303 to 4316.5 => 2.34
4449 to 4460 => 0.85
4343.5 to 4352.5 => -1.62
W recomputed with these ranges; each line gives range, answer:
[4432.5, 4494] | 14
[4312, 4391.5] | 12.8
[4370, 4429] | 12.8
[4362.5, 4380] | 13.3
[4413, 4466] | 13.5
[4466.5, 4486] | 14.6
